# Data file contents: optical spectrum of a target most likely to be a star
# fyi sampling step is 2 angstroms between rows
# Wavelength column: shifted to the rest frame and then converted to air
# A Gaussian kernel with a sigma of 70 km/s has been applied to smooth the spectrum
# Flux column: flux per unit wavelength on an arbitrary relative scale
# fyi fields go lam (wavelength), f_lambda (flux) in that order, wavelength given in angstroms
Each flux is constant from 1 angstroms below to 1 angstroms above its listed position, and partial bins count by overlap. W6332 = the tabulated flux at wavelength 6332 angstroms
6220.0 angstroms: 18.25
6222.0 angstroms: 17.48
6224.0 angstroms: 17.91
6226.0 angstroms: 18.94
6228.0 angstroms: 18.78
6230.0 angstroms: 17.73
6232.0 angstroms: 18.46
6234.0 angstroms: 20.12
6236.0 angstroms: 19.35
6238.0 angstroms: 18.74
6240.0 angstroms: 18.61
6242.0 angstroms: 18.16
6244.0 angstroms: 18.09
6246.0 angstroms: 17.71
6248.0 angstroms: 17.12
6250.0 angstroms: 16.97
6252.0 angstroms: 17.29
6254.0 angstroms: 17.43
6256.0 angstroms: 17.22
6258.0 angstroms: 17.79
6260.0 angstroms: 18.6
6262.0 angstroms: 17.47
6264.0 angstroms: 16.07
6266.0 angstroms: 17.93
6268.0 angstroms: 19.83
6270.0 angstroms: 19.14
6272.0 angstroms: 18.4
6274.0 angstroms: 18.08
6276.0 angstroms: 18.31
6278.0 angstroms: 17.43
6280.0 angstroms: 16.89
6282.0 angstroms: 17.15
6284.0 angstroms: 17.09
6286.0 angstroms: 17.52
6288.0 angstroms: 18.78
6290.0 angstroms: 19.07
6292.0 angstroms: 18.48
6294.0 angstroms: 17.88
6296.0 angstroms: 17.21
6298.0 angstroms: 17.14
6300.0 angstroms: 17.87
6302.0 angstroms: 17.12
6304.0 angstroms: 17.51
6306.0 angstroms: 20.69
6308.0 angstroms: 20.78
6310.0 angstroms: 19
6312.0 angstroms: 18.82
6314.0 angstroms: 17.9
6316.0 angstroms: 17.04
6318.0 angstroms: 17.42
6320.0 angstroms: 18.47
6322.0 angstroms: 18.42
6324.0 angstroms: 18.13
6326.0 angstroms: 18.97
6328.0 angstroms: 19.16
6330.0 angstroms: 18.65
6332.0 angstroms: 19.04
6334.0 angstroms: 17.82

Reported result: 19.04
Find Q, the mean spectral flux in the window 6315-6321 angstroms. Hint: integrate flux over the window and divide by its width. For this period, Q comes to 17.6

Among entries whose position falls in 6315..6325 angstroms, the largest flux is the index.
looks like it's 18.47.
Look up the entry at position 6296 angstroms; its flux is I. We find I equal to 17.21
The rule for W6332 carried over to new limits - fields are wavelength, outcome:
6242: 18.16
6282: 17.15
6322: 18.42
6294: 17.88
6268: 19.83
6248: 17.12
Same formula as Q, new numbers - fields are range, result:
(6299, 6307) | 18.3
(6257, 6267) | 17.6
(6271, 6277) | 18.3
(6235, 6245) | 18.6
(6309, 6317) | 18.2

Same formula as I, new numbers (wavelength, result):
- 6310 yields 19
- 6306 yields 20.69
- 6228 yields 18.78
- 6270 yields 19.14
